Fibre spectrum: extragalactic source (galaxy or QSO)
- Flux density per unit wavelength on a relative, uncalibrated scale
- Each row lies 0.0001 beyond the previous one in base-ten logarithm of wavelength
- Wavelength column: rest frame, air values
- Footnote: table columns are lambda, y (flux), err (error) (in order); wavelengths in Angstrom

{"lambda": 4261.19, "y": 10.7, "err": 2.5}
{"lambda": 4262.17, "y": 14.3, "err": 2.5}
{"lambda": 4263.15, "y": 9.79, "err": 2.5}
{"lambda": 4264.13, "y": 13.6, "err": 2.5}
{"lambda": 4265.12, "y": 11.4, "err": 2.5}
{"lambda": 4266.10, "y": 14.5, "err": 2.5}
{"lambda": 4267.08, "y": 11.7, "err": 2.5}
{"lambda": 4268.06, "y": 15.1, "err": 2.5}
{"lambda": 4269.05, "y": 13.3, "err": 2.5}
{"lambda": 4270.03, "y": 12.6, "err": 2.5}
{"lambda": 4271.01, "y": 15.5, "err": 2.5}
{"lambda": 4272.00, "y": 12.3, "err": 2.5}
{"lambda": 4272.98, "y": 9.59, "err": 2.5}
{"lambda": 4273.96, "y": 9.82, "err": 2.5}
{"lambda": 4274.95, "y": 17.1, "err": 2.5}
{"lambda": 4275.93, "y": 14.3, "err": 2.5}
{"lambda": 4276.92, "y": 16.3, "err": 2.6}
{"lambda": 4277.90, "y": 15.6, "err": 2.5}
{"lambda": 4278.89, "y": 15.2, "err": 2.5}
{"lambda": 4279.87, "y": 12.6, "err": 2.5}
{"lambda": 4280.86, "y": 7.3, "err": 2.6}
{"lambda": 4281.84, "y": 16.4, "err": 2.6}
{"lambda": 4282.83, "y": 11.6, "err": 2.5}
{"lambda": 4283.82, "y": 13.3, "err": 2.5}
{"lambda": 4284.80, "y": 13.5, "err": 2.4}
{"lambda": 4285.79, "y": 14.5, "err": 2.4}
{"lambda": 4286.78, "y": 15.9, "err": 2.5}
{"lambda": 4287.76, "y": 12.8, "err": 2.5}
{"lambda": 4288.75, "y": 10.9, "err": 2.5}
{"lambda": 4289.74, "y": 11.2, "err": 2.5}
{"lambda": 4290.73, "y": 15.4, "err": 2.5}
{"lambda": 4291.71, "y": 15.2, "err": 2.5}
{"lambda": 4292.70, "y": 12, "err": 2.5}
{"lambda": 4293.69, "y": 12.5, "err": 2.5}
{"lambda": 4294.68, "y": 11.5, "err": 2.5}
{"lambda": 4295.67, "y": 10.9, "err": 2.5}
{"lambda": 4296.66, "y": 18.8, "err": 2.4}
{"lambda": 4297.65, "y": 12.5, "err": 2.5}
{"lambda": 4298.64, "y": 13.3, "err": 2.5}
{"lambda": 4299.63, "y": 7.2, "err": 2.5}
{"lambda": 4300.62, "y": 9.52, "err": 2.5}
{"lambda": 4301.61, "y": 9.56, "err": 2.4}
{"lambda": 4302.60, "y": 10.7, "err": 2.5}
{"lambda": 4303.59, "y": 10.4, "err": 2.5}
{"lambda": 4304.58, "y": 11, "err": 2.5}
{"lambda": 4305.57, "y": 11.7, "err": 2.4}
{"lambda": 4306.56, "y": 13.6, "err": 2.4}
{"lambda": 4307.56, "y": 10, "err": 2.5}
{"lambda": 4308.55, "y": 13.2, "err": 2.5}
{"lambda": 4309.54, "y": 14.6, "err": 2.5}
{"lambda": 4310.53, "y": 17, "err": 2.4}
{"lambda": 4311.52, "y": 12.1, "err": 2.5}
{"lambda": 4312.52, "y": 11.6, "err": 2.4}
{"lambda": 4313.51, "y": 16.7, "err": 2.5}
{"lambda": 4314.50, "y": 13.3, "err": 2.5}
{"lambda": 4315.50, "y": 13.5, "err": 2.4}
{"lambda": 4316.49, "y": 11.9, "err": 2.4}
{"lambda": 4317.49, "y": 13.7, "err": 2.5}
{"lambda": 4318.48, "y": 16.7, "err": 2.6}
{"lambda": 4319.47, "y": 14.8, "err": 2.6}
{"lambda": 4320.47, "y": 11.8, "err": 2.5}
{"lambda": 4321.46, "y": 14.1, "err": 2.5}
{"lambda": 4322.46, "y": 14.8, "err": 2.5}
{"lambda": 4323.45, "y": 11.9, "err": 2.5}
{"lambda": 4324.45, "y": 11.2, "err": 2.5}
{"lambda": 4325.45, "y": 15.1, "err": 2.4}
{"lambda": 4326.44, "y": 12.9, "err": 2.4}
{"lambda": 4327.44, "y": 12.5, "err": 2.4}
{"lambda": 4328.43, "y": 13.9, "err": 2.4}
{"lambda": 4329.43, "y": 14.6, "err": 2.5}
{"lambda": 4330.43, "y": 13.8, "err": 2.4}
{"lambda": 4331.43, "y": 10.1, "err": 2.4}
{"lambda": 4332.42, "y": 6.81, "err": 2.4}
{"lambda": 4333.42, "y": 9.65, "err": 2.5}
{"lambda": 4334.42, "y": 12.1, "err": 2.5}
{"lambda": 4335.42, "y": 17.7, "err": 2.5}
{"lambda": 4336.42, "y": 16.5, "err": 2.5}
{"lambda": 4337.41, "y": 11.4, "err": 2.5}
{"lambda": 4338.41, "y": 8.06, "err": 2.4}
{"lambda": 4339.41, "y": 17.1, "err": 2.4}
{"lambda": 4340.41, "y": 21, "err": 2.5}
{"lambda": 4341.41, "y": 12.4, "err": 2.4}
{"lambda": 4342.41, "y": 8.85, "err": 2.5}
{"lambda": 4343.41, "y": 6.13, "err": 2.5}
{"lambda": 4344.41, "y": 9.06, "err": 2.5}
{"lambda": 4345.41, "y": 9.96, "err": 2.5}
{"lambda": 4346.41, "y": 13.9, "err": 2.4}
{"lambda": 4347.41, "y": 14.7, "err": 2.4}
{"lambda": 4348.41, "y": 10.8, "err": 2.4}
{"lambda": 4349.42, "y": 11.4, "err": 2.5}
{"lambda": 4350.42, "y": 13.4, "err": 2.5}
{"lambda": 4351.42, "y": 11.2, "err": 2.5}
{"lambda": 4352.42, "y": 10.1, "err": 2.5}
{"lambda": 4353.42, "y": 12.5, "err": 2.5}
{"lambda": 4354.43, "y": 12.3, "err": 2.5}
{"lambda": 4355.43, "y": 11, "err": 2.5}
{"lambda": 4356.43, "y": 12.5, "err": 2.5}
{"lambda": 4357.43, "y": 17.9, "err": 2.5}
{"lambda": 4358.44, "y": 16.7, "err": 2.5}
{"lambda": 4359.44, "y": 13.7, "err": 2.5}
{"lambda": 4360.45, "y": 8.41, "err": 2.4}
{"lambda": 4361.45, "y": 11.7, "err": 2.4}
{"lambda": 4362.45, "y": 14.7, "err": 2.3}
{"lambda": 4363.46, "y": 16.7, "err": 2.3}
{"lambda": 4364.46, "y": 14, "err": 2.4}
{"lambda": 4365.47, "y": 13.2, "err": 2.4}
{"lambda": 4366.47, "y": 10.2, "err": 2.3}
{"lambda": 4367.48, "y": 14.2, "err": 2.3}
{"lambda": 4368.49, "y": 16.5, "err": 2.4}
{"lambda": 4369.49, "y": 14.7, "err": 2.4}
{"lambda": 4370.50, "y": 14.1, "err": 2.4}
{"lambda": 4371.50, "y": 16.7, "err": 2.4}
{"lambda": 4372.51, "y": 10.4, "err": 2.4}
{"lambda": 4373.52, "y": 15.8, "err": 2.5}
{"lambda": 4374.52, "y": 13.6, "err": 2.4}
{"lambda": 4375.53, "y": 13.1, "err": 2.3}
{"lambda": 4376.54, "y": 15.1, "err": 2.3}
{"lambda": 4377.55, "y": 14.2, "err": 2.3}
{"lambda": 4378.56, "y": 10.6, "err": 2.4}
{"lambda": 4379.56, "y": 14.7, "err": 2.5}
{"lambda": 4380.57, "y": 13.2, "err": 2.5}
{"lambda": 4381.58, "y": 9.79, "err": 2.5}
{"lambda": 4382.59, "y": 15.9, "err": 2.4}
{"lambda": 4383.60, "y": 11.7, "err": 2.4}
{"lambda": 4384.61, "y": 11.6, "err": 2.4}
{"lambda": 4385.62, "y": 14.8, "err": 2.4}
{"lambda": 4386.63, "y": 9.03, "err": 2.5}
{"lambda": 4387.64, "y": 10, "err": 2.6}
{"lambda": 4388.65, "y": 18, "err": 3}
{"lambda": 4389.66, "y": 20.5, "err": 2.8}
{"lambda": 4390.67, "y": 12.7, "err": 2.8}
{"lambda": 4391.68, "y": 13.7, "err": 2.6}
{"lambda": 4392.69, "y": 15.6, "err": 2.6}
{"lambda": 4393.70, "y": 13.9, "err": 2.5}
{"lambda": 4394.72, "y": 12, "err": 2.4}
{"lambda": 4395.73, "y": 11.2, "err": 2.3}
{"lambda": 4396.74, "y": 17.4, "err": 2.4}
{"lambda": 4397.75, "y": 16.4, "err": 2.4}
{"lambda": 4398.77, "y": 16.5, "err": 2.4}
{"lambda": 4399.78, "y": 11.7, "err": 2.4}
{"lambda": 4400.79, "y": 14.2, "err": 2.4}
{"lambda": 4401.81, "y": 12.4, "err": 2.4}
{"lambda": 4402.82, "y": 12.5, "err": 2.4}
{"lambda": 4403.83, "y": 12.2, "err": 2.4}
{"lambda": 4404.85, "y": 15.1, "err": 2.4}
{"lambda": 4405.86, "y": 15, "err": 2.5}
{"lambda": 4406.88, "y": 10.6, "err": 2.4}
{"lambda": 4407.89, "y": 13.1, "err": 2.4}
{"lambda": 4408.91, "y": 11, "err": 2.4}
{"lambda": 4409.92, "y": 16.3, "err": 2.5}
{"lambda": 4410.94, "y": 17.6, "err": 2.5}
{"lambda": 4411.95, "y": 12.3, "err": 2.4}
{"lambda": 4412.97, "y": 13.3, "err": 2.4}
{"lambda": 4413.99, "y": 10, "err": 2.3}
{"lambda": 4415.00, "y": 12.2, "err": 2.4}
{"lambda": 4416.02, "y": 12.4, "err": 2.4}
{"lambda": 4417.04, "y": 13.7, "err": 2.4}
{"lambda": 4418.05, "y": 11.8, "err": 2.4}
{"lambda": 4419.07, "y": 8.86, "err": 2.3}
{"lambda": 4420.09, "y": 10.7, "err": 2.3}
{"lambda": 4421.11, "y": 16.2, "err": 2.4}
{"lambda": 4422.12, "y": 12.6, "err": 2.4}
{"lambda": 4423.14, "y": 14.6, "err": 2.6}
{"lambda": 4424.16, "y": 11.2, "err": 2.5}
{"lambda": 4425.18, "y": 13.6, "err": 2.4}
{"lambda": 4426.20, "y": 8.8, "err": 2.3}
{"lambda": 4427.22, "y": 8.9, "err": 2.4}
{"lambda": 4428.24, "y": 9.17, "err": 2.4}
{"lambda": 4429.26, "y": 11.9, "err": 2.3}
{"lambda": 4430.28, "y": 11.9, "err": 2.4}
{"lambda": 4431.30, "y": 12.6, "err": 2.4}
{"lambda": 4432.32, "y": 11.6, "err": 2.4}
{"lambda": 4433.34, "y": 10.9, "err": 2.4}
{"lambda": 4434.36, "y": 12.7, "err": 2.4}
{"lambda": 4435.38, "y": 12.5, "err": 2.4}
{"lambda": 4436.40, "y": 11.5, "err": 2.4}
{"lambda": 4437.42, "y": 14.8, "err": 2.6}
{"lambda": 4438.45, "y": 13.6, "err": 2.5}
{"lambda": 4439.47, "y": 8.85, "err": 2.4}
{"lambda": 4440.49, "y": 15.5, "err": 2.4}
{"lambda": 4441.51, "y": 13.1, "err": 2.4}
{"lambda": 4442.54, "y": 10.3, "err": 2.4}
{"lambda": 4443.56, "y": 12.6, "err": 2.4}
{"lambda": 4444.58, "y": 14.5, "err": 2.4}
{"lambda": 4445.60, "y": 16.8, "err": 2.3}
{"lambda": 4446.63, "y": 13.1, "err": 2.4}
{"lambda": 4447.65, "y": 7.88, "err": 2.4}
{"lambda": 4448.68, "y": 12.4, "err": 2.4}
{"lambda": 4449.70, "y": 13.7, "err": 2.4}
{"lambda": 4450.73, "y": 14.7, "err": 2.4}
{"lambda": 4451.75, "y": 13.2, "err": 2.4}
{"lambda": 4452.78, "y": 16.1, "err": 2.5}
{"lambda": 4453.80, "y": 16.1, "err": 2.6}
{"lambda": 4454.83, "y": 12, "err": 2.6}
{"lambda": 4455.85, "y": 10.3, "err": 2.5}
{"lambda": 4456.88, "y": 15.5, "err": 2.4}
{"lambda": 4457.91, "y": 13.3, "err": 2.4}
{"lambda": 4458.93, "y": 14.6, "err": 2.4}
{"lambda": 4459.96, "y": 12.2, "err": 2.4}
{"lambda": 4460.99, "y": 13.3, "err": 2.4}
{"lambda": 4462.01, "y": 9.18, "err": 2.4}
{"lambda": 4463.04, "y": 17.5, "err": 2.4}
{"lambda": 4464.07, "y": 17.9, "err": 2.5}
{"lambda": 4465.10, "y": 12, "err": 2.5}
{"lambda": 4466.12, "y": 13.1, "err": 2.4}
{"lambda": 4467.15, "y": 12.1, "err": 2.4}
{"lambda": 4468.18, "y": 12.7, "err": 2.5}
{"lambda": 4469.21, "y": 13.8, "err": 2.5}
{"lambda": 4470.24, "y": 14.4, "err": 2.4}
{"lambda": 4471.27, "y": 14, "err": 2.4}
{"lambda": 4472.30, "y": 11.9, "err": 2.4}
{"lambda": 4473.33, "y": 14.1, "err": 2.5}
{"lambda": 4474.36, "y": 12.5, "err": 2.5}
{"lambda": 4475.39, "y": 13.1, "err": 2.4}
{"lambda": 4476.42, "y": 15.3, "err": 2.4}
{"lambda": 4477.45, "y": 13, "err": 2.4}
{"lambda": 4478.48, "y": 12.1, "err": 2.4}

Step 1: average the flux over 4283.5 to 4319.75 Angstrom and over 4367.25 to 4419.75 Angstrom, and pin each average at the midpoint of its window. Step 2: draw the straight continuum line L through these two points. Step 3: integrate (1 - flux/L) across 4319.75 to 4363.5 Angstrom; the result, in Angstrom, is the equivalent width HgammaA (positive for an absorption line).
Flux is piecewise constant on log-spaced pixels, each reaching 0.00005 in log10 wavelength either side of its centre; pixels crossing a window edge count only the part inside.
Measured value 1.8 Angstrom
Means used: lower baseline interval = 12.9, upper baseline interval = 13.5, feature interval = 12.6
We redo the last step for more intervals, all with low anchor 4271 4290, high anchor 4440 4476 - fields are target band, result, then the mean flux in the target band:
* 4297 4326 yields 1.25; 12.7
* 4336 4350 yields 1.15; 12.2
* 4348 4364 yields 0.59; 12.8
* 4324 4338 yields 0.62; 12.7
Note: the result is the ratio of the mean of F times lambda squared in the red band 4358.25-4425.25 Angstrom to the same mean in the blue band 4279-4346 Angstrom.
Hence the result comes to 1.1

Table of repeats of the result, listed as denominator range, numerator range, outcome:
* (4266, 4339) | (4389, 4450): 1.05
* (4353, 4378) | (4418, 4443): 0.89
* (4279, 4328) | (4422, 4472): 1.07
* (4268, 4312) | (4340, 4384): 1.05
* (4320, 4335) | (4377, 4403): 1.13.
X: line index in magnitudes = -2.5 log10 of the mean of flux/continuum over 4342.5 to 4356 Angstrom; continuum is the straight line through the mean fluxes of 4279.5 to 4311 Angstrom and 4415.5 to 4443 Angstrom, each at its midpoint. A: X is 0.10 mag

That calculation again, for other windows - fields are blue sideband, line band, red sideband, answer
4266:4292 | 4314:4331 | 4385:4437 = -0.02 mag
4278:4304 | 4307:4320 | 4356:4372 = -0.06 mag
